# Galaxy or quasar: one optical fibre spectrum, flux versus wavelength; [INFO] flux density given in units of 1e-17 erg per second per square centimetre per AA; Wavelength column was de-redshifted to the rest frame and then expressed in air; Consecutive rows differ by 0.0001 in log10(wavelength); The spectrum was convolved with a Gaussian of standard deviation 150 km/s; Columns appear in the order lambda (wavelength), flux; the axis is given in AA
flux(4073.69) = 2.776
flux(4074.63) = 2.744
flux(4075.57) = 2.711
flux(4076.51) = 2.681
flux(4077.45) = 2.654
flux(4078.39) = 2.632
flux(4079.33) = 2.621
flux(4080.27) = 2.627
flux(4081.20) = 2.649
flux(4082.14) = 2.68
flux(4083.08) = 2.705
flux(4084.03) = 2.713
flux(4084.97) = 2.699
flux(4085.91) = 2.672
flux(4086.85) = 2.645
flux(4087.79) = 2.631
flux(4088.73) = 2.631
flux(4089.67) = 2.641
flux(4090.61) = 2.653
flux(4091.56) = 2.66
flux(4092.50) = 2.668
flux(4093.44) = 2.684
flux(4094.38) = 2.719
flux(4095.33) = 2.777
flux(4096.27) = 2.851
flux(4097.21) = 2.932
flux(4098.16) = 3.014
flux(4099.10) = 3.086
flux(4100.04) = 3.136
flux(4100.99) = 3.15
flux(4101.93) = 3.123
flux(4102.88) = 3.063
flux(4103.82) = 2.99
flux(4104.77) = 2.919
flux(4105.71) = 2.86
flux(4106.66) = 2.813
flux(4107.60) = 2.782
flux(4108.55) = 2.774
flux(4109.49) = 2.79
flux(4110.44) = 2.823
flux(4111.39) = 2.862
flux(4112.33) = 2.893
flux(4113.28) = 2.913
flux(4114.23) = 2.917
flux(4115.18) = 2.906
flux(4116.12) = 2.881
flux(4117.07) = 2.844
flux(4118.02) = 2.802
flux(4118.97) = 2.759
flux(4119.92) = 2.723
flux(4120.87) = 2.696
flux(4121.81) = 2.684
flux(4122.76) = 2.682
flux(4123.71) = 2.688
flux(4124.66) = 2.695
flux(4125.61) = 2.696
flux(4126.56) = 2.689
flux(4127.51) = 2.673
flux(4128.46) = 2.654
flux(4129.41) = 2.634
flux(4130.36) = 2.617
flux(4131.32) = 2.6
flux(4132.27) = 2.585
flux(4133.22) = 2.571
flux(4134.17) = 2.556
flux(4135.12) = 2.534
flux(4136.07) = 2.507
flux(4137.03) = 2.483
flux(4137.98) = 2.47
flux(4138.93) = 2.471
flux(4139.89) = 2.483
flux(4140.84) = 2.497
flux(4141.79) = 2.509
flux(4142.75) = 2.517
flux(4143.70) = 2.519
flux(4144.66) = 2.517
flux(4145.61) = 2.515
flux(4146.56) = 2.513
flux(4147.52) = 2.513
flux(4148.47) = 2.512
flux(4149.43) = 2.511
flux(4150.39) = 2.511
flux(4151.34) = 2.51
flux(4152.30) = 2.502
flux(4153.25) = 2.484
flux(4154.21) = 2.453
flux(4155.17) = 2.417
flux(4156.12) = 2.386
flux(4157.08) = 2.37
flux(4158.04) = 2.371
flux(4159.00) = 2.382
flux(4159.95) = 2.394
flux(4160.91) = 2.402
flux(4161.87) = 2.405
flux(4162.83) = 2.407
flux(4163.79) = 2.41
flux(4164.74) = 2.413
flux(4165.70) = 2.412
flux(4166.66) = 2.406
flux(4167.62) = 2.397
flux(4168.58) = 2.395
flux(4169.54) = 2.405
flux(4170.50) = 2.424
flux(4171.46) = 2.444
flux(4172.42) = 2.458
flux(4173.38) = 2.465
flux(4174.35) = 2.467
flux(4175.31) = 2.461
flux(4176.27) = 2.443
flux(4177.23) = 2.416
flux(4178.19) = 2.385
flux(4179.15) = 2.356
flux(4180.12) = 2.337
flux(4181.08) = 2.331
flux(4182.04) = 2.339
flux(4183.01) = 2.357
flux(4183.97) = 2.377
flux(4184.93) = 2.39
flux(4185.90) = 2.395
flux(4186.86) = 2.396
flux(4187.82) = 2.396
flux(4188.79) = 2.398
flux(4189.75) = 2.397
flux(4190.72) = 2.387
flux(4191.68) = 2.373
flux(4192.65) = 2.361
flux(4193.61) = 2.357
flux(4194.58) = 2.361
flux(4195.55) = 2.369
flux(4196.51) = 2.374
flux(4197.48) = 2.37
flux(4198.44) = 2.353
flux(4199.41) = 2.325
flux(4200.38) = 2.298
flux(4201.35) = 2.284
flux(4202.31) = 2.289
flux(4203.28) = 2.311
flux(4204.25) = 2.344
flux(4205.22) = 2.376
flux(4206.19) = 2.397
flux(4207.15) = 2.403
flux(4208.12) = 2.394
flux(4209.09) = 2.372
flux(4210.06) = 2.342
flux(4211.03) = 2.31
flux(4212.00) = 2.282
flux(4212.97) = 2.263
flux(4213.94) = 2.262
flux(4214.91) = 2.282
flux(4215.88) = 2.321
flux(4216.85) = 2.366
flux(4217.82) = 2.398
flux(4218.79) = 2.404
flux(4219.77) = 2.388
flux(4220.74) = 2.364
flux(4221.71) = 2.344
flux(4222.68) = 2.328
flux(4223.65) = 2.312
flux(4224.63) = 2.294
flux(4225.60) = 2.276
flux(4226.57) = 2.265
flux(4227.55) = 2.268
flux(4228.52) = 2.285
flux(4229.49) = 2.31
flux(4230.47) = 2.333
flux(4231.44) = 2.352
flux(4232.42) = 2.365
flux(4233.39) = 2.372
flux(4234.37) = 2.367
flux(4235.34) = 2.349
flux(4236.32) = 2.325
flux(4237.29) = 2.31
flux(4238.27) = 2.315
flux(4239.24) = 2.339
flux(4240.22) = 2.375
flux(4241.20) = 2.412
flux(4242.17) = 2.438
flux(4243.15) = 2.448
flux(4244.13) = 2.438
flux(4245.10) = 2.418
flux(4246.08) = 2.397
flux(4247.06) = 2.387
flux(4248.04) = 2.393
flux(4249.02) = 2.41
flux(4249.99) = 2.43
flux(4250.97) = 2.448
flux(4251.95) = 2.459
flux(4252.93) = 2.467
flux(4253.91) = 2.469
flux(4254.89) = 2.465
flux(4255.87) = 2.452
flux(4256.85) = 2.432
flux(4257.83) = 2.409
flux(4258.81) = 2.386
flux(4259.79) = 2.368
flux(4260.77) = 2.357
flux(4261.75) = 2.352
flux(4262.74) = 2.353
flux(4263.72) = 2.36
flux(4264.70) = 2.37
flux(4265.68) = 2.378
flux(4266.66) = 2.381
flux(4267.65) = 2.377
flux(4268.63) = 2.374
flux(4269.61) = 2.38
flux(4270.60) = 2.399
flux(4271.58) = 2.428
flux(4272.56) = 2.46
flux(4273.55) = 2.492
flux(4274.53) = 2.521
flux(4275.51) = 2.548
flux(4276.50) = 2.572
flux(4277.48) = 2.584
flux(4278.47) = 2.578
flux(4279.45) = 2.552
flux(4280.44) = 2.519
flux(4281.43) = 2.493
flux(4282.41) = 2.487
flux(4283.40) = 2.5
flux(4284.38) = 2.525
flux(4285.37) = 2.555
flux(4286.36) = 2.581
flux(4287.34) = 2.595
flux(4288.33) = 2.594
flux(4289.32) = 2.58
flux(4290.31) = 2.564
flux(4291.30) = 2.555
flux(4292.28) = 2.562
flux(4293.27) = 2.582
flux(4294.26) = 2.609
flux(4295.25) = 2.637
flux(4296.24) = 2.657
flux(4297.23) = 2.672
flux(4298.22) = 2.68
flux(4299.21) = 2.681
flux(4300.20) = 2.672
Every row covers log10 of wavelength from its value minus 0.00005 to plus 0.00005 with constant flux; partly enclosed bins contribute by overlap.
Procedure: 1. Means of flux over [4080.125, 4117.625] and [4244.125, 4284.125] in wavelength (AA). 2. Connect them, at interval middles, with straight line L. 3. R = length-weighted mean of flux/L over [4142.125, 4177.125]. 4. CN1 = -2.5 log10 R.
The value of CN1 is 0.099 mag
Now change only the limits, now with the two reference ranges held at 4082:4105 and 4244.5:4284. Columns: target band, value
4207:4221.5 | 0.093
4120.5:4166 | 0.078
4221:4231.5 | 0.098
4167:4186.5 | 0.100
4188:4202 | 0.104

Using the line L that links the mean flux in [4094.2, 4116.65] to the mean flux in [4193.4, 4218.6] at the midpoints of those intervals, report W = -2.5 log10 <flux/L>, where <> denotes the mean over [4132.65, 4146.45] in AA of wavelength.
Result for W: 0.09 mag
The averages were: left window 2.92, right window 2.34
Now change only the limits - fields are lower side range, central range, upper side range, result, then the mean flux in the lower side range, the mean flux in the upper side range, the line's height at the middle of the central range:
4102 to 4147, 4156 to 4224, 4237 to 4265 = 0.08 mag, 2.7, 2.4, 2.54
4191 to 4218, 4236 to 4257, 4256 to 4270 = -0.02 mag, 2.34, 2.38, 2.37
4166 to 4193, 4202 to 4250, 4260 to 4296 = 0.04 mag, 2.4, 2.49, 2.44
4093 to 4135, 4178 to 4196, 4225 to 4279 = 0.10 mag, 2.8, 2.4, 2.59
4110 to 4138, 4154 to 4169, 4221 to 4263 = 0.09 mag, 2.7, 2.37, 2.6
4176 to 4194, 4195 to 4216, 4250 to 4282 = 0.03 mag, 2.38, 2.44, 2.39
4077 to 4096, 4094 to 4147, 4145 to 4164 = -0.07 mag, 2.67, 2.45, 2.56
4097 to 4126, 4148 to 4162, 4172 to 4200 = 0.06 mag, 2.87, 2.39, 2.59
